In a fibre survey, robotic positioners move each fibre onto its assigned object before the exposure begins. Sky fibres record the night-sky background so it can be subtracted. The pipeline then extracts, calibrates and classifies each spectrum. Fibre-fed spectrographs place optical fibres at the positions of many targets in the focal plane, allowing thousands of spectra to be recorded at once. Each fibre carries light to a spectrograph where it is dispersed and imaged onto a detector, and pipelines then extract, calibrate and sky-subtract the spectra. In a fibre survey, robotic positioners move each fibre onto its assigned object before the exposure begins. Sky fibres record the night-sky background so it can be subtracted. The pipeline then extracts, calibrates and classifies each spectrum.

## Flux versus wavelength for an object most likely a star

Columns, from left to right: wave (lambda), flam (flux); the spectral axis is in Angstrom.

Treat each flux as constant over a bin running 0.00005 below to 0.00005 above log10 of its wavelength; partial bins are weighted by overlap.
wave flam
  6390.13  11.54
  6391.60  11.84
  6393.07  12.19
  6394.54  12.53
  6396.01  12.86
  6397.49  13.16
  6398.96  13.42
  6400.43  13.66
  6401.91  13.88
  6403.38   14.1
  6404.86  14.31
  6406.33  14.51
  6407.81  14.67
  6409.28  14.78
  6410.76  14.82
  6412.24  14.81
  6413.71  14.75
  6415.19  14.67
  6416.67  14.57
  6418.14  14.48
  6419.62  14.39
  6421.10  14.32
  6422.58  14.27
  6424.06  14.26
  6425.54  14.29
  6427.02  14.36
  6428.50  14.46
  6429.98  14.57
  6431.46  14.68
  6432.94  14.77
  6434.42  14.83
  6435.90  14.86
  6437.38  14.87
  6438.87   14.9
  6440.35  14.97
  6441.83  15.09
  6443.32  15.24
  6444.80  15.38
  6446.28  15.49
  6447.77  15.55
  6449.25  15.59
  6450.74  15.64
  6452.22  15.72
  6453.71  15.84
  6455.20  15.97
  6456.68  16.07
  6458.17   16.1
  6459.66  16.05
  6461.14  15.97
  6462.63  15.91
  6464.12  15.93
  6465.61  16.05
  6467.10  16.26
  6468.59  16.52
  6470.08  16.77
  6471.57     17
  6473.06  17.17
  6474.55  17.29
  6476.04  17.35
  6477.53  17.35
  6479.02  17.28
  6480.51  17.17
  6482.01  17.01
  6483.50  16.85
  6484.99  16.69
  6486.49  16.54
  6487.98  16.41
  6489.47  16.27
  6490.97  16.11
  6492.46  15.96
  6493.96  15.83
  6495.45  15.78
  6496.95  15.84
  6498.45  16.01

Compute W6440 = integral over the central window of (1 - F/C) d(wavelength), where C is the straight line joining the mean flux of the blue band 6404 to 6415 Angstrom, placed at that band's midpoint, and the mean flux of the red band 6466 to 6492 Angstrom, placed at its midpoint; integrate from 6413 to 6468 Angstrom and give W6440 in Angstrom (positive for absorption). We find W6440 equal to 1.6 Angstrom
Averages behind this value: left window 14.7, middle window 15.2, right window 16.8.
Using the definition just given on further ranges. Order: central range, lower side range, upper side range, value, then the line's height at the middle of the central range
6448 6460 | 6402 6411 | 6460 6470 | -0.01 Angstrom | 15.8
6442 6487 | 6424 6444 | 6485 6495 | -2.21 Angstrom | 15.5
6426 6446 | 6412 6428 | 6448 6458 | 0.35 Angstrom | 15.1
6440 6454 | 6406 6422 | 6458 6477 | 0.30 Angstrom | 15.8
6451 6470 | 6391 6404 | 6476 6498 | -0.67 Angstrom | 15.5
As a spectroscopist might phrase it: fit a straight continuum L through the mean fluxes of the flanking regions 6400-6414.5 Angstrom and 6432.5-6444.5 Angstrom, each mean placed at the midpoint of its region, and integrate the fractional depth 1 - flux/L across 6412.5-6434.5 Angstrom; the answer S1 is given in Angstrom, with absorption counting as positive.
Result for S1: 0.3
